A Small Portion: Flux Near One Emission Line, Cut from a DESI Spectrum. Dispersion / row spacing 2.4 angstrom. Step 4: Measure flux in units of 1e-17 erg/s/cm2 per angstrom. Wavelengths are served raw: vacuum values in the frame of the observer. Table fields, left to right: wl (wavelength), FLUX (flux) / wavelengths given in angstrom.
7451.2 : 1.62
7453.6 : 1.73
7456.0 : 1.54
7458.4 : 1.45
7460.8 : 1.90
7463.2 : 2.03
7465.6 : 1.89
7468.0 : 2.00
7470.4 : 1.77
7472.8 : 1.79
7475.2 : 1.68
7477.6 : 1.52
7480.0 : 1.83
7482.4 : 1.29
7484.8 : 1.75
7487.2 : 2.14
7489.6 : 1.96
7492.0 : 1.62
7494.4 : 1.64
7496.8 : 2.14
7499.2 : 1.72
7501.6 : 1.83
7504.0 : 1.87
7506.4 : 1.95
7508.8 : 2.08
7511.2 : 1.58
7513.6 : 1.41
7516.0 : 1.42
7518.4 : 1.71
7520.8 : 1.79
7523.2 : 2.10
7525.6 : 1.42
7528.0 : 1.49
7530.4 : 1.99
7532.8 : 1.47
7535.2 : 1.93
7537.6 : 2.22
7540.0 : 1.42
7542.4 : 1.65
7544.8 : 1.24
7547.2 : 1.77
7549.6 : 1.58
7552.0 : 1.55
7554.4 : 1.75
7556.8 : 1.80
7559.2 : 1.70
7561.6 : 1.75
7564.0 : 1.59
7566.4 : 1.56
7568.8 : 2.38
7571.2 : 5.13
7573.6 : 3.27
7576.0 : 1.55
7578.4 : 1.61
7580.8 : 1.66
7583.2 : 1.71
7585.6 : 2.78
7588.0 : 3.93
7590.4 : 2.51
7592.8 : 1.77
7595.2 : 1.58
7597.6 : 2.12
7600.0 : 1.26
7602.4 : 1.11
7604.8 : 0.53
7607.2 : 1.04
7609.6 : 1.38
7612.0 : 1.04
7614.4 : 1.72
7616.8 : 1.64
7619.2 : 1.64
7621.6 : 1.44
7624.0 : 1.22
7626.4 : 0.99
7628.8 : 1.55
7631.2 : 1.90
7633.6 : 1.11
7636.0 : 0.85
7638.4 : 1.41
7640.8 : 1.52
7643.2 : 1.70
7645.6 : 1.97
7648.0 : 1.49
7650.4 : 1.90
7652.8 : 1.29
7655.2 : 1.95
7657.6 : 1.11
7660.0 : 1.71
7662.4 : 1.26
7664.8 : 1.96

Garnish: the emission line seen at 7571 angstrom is [S II] 6716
